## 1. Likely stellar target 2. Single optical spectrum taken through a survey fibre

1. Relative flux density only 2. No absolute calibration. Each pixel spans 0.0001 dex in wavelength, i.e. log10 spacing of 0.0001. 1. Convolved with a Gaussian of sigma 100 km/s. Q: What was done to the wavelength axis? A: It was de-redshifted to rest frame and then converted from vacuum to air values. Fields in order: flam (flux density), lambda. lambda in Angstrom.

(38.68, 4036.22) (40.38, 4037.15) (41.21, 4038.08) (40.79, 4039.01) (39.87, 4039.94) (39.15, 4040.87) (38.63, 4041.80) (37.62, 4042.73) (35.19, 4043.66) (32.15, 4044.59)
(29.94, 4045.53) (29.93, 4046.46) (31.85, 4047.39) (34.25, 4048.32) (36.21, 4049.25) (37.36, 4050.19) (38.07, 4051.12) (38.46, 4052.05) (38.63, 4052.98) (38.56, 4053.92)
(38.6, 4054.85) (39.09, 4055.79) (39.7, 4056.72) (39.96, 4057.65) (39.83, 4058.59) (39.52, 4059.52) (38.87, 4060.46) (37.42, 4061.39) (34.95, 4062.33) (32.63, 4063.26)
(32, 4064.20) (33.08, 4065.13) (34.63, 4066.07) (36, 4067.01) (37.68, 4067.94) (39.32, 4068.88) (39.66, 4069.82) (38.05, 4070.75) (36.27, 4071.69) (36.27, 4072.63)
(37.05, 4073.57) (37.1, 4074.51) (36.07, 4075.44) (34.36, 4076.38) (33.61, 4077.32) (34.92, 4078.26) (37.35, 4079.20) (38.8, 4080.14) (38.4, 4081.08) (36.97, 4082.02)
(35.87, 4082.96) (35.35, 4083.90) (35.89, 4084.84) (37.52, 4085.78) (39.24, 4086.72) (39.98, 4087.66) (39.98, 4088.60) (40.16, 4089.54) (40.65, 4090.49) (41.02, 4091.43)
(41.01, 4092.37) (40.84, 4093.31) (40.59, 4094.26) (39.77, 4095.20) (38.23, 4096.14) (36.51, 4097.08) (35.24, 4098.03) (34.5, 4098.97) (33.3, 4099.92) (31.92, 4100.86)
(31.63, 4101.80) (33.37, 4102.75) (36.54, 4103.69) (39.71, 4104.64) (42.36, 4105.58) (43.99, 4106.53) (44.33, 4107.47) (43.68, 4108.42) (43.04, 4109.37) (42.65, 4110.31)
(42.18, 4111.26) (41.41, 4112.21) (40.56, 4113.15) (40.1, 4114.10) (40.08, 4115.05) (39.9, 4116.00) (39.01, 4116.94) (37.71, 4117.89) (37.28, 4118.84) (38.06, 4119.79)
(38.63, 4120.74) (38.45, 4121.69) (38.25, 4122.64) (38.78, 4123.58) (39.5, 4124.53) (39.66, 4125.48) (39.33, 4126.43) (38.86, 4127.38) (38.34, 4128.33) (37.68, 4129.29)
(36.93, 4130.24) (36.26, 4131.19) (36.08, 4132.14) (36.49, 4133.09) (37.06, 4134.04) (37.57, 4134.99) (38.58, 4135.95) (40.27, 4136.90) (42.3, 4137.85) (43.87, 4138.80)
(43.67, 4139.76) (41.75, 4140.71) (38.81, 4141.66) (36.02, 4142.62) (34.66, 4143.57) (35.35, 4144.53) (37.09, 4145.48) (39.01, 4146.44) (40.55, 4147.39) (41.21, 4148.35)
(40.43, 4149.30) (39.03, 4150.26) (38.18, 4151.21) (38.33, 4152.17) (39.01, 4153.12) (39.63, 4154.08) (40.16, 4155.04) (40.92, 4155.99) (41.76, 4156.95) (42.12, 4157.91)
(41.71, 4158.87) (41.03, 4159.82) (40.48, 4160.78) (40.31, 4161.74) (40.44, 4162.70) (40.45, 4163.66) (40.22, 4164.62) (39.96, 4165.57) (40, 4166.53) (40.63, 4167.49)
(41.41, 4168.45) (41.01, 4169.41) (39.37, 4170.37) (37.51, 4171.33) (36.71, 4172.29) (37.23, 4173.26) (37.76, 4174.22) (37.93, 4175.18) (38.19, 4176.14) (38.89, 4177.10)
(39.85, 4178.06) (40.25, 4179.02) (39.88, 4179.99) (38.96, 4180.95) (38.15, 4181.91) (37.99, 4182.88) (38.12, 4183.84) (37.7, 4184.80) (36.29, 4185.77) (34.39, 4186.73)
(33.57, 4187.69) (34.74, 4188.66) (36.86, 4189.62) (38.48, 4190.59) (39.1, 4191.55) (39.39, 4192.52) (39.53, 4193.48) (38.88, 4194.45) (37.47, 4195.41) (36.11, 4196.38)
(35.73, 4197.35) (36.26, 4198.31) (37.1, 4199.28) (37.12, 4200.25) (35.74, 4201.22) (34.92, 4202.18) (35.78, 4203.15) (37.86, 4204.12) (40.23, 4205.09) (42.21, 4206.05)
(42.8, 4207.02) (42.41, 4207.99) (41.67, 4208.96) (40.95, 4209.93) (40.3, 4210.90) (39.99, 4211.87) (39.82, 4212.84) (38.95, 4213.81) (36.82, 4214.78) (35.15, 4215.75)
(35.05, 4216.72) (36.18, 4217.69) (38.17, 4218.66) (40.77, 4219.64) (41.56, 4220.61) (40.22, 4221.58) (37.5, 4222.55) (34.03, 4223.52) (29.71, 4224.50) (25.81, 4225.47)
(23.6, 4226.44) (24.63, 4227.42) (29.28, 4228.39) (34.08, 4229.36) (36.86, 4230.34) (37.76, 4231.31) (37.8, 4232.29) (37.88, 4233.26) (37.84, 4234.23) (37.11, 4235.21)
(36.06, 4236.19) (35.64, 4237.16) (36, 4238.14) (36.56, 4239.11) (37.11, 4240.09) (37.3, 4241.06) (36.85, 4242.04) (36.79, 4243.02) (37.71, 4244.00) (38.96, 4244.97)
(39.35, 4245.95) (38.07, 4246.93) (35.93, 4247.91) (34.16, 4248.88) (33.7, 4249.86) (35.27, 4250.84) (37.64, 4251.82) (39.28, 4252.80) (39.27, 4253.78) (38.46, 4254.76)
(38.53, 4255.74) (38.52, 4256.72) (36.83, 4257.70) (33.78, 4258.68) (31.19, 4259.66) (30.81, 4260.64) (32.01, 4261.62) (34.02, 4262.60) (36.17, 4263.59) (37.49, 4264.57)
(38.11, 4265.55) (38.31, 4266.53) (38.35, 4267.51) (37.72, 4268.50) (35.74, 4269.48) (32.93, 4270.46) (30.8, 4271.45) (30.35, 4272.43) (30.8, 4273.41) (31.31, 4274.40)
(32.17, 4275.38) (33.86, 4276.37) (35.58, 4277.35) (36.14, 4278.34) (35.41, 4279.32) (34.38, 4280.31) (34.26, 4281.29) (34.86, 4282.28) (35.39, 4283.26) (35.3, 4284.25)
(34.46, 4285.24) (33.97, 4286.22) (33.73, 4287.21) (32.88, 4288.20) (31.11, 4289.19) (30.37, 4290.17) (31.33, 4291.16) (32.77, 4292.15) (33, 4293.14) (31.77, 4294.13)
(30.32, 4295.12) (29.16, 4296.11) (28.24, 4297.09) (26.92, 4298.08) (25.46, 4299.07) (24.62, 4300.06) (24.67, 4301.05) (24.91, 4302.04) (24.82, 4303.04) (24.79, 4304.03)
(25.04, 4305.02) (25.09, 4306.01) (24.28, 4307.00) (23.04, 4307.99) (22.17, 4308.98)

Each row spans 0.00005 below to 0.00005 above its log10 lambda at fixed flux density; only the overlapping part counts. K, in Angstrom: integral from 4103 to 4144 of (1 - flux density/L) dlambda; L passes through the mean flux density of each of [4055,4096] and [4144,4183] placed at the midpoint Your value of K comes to -0.93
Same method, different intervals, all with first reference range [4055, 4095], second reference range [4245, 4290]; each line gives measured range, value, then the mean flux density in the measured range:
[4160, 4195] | -2.3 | 38.6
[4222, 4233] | 1.1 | 32.1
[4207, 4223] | -1.5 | 39.2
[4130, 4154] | -1.3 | 38.8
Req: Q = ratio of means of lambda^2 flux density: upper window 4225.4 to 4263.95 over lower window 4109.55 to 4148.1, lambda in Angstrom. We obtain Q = 0.96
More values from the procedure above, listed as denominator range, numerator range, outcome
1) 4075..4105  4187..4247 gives 1.06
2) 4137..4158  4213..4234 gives 0.91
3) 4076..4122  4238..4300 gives 0.97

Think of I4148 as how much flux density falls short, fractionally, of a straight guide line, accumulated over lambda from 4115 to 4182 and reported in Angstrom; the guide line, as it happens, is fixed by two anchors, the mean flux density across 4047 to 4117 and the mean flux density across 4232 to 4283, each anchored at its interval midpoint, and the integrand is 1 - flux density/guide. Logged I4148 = -3.7 Angstrom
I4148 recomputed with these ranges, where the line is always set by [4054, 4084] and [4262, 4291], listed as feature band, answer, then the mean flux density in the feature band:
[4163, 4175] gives -1.2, 39.3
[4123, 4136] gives -0.6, 37.9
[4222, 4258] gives -0.9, 35.6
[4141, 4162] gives -2.1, 39.4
